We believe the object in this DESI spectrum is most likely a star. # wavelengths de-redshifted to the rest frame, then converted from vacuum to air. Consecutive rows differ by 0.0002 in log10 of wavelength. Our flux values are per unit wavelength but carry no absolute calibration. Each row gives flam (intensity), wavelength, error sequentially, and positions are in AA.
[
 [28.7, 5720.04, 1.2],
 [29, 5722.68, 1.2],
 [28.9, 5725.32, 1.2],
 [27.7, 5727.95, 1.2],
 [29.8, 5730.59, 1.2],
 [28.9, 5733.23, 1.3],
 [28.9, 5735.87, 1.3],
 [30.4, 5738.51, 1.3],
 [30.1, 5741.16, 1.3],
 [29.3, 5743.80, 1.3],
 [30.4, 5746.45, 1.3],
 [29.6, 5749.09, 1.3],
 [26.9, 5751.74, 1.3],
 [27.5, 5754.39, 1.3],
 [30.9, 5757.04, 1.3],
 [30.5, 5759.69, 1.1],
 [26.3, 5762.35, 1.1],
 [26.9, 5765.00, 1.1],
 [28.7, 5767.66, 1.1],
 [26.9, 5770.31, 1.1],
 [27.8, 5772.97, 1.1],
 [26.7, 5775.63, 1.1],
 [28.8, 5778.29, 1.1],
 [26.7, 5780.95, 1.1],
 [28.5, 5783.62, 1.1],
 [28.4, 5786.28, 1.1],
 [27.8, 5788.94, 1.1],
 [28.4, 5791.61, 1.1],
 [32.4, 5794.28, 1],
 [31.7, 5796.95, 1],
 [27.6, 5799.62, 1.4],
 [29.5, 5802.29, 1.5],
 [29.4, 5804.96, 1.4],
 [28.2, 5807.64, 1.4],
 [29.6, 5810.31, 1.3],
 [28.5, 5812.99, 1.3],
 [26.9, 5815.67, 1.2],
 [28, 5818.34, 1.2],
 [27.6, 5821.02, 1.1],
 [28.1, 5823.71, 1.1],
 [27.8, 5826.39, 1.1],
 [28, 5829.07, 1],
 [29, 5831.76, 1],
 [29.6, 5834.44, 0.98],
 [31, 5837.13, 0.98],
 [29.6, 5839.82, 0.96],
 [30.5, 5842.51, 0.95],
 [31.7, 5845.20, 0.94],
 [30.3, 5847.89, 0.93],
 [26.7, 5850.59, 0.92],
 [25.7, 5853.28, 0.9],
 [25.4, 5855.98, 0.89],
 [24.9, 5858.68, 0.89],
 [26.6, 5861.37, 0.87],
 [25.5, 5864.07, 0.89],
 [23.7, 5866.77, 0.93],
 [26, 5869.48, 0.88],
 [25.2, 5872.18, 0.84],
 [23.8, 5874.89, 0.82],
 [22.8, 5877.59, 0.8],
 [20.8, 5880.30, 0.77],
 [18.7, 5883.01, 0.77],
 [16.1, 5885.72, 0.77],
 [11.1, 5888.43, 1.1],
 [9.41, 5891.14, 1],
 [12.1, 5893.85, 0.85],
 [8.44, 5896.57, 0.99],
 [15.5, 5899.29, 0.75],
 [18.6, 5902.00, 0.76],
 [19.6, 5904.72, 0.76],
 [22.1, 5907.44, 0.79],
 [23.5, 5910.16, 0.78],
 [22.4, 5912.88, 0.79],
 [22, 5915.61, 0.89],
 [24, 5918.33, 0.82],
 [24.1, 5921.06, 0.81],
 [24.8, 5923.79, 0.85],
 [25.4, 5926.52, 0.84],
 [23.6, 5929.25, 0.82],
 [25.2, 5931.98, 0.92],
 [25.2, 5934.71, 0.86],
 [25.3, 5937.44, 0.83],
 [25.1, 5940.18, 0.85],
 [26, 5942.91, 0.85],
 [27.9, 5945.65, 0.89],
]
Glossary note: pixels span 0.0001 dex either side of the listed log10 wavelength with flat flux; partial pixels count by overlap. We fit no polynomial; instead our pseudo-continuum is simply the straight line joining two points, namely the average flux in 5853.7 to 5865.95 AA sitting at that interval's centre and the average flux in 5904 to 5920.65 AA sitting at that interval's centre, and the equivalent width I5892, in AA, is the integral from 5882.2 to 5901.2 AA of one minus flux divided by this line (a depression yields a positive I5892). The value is 8.5 AA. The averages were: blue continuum 25.5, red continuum 22.5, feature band 13.1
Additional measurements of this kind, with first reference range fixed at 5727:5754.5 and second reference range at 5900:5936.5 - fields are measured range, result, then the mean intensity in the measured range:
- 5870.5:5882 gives 0.6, 23.1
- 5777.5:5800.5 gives -1.3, 28.9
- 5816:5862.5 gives -4.5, 28.2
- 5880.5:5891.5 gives 4.2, 15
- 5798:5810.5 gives -0.9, 28.9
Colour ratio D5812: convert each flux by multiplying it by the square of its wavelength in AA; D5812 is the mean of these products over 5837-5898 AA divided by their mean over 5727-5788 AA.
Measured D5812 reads 0.82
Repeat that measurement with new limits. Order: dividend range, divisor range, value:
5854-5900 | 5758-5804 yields 0.72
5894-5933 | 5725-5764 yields 0.77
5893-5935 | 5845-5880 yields 0.83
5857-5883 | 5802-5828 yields 0.87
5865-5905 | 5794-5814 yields 0.63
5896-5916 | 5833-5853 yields 0.66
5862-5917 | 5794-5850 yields 0.68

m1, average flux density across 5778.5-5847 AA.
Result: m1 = 29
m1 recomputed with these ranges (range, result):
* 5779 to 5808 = 29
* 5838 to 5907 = 22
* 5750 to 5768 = 28.2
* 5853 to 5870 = 25.3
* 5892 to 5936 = 20.9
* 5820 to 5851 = 29.2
